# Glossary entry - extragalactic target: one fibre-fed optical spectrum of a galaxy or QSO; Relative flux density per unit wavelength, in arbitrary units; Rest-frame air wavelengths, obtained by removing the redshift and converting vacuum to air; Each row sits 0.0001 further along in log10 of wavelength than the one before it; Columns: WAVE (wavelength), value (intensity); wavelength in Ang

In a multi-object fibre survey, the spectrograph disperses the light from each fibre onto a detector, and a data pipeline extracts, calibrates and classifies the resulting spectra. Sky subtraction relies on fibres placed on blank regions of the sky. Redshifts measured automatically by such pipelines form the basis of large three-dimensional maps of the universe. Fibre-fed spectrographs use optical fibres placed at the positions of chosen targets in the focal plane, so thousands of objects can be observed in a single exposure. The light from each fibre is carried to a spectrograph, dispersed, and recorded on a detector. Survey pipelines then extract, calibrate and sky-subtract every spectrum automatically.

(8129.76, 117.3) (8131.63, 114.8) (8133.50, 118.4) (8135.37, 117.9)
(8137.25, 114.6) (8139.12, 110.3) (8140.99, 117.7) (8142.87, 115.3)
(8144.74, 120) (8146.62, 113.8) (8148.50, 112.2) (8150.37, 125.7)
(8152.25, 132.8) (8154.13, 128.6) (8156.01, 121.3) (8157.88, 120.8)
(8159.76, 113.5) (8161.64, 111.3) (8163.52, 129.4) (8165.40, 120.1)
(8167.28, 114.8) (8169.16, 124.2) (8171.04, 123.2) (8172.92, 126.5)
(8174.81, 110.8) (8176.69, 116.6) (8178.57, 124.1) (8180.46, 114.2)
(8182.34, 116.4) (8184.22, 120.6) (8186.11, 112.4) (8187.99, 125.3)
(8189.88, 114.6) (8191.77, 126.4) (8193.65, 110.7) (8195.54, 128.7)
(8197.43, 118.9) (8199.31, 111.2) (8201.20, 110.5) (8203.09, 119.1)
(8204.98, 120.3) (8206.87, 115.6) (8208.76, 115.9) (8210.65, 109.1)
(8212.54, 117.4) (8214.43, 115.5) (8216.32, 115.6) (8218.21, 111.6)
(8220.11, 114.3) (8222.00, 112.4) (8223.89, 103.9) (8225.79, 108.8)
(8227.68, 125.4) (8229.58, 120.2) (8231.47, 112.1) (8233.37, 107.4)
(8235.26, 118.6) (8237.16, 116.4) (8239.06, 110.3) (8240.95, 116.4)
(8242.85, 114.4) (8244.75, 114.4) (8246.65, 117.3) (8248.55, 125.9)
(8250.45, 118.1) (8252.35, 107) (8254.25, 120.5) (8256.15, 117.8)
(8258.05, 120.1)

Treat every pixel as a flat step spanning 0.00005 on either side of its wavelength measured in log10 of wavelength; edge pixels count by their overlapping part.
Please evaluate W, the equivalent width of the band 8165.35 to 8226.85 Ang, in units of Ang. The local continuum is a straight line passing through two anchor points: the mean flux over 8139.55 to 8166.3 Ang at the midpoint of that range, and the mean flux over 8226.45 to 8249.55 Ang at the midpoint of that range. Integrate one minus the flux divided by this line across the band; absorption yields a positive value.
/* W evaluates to 0.8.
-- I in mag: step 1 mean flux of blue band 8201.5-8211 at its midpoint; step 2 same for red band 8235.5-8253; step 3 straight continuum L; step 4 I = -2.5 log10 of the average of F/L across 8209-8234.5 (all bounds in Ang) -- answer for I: 0.02 mag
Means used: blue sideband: 116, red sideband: 116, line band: 113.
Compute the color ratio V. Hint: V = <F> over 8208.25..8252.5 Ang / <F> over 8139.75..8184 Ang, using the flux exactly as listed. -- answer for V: 1.0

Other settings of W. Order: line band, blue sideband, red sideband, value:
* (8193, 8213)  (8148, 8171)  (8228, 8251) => 0.4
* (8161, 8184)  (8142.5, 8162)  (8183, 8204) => -0.1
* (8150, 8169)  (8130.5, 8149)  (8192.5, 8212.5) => -1.0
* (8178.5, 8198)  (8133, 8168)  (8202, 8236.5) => -0.4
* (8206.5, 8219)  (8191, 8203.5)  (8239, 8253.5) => 0.3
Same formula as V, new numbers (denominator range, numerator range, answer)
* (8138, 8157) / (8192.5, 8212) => 0.97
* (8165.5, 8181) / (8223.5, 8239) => 0.96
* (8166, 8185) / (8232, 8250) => 0.97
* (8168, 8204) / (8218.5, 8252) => 0.97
